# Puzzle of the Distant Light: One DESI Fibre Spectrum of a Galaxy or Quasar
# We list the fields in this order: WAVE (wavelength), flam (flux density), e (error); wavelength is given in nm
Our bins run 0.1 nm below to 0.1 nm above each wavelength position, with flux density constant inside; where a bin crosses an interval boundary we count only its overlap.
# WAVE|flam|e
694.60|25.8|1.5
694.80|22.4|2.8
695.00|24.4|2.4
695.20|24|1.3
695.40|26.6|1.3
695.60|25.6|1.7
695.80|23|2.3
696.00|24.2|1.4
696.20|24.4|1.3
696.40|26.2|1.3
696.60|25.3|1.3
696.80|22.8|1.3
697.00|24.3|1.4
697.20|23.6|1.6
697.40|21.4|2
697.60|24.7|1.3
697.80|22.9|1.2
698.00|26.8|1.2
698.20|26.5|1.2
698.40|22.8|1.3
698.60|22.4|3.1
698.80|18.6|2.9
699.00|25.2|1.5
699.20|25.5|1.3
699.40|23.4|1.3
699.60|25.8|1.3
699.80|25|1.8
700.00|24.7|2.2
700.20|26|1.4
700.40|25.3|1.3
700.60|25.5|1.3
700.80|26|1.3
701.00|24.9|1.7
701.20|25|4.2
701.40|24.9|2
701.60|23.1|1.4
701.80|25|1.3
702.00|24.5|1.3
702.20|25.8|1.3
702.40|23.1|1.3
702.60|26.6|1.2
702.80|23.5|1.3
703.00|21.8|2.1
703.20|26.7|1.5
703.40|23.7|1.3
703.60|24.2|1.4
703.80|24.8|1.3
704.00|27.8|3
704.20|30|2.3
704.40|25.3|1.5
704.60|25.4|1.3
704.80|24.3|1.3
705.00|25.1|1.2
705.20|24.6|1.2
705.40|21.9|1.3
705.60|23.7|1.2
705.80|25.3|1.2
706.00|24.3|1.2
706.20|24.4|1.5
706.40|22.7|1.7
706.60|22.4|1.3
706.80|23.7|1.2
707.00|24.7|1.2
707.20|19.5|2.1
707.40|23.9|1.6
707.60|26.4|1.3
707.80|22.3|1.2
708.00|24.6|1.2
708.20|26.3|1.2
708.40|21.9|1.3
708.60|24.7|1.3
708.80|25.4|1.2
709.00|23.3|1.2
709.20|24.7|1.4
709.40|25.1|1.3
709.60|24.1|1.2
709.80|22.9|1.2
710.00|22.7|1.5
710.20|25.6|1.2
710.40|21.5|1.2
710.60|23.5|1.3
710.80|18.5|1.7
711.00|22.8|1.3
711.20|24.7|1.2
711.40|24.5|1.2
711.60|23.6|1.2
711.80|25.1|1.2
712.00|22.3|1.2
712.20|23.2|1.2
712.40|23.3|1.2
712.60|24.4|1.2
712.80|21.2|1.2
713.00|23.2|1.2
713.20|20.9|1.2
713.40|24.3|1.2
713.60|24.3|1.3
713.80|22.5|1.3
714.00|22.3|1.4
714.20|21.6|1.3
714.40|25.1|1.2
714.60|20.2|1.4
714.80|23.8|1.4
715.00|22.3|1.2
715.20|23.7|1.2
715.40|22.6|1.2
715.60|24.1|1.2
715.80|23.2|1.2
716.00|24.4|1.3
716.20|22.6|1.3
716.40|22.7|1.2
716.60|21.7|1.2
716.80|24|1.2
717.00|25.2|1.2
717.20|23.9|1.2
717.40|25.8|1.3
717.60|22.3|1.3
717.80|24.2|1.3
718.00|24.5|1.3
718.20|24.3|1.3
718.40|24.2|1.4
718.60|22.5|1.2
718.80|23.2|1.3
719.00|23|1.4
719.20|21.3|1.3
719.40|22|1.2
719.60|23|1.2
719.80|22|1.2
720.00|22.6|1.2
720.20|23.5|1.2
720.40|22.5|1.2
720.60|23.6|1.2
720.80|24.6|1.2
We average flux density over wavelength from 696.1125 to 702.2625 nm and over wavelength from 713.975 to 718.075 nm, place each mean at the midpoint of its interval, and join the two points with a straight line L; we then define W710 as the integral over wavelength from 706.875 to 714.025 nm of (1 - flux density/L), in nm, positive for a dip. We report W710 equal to 0.08 nm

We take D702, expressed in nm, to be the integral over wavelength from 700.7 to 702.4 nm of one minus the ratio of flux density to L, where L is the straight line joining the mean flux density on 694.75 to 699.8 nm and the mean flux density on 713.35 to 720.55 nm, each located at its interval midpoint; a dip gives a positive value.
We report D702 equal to -0.06 nm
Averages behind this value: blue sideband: 24.1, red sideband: 23.2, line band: 24.8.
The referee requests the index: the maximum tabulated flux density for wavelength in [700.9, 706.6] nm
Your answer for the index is 30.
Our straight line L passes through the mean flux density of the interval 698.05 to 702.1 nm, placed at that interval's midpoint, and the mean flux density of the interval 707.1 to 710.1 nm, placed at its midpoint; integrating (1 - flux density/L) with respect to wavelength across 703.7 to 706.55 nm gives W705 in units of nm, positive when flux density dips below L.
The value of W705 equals -0.09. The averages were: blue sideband 24.5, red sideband 23.9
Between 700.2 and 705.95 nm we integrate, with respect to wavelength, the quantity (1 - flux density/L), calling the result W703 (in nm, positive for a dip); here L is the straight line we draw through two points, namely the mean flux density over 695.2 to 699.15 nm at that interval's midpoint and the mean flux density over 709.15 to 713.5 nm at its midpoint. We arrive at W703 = -0.289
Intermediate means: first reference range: 24.1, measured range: 24.9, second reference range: 23.3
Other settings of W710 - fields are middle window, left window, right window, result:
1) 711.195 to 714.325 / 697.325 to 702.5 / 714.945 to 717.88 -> 0.07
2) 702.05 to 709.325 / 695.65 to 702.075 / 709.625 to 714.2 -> -0.23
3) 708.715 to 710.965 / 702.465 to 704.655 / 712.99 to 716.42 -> 0.06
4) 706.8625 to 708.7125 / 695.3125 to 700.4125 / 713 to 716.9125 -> -0.02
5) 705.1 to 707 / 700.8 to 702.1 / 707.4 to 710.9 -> 0.03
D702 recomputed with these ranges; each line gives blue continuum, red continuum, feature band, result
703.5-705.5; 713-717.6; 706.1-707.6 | 0.10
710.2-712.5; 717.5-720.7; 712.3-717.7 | -0.02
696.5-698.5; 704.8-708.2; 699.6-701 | -0.08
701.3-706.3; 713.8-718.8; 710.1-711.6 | 0.06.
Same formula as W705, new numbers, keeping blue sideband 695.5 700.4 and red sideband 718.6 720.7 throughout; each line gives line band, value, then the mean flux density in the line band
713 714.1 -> 0.010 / 22.9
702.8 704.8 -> -0.130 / 25.4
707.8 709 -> -0.041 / 24.3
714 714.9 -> 0.016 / 22.6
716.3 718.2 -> -0.083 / 23.8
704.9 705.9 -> -0.018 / 24.1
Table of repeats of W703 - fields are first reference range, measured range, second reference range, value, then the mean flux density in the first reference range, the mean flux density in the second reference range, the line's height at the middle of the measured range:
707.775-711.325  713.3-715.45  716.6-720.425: 0.045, 23.6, 23.3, 23.5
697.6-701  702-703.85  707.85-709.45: 0.002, 24.5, 24.4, 24.5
